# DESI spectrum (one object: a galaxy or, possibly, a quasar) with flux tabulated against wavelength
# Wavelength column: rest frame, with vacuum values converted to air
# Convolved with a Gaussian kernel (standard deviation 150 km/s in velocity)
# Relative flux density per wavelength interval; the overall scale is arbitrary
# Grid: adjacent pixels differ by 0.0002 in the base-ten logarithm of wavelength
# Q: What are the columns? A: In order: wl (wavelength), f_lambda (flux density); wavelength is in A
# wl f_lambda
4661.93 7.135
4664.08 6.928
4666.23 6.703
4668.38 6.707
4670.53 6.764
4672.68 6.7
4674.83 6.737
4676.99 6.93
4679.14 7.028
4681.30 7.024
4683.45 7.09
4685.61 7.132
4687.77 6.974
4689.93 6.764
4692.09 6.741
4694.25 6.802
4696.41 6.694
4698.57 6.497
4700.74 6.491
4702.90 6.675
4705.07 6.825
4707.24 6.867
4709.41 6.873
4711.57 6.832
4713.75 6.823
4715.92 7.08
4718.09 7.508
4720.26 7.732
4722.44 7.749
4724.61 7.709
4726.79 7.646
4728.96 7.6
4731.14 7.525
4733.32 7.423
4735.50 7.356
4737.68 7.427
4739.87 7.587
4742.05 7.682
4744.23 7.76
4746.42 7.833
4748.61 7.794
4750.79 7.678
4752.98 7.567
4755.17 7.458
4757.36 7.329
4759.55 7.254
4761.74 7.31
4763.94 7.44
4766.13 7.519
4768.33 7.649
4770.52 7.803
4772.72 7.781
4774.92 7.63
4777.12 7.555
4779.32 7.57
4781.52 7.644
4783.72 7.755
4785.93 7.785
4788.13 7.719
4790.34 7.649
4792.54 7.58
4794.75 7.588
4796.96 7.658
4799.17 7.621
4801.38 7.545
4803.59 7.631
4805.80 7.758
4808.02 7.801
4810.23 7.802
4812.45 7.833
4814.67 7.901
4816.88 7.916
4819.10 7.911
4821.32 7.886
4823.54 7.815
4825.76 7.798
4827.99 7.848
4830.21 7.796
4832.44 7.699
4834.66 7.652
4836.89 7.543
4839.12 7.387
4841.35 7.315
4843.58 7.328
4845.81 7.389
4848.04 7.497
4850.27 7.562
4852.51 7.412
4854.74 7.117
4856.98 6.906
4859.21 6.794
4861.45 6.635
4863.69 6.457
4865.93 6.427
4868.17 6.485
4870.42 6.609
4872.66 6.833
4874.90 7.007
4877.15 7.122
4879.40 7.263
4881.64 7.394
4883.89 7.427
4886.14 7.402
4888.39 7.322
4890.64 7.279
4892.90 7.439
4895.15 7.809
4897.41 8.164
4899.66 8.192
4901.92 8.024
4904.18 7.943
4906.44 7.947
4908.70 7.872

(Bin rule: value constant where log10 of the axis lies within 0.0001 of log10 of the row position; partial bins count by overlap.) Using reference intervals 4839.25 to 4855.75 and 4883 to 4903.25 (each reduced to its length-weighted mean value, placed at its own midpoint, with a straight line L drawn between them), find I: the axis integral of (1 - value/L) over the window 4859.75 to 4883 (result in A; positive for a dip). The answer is 2.2 A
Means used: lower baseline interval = 7.38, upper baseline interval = 7.68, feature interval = 6.83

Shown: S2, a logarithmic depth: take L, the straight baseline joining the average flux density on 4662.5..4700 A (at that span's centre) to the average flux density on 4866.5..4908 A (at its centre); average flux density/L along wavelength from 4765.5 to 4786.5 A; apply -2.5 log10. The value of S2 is -0.08 mag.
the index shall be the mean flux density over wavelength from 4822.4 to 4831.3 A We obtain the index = 7.81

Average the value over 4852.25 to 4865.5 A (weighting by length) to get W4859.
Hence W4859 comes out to 6.83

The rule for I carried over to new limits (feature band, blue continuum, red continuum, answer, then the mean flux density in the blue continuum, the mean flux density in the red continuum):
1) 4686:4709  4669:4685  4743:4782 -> 1.0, 6.9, 7.59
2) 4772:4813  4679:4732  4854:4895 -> -3.7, 7.07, 7.01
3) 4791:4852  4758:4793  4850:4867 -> -3.9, 7.6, 6.88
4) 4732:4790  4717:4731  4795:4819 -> 0.8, 7.65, 7.75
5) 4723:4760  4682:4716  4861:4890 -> -3.9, 6.82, 6.97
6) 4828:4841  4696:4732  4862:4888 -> -1.2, 7.13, 6.95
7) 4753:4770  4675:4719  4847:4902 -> -1.1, 6.88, 7.21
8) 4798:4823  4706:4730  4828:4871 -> -2.0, 7.31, 7.18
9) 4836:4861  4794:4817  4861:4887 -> -0.2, 7.73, 6.92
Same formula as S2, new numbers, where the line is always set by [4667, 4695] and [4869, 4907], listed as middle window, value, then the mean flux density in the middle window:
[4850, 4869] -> 0.08 mag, 6.84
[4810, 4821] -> -0.09 mag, 7.88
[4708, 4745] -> -0.06 mag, 7.42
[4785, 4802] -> -0.07 mag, 7.65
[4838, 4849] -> -0.01 mag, 7.38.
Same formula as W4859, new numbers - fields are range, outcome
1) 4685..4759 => 7.25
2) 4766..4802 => 7.65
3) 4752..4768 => 7.42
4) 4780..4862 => 7.59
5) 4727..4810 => 7.61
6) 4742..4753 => 7.74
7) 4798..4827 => 7.79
